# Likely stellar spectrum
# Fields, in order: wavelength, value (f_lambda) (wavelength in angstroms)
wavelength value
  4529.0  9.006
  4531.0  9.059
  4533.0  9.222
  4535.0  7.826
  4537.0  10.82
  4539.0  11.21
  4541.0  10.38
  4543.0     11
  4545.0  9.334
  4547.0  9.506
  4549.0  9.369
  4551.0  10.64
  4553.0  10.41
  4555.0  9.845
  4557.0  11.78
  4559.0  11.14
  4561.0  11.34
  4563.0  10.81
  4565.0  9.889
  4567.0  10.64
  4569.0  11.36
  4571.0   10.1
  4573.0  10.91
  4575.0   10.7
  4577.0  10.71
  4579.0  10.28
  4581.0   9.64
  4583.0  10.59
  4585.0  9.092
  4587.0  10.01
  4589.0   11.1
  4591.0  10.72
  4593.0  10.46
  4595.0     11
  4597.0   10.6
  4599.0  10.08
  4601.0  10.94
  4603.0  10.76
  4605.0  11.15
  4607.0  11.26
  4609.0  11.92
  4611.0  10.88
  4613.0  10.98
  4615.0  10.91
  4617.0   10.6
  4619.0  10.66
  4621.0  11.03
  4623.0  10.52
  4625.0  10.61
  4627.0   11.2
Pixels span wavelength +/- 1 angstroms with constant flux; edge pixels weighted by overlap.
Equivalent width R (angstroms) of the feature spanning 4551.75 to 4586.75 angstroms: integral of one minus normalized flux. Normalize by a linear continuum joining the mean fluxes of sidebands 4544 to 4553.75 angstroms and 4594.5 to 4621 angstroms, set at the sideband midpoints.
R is -1.1 angstroms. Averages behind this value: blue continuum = 9.84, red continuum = 10.9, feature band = 10.5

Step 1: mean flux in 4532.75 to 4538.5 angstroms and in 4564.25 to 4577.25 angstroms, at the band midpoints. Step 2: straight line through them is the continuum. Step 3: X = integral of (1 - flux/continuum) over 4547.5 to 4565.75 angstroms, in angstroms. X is -0.7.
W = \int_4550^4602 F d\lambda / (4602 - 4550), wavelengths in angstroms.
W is 10.6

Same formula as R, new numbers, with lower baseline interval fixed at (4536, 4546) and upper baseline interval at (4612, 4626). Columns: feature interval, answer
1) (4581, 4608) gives 0.3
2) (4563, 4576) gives 0.0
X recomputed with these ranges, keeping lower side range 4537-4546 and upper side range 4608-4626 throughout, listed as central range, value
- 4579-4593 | 0.7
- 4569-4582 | 0.3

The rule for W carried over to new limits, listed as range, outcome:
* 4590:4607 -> 10.7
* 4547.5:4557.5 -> 10.3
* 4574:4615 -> 10.7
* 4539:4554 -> 10.2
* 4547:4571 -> 10.6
